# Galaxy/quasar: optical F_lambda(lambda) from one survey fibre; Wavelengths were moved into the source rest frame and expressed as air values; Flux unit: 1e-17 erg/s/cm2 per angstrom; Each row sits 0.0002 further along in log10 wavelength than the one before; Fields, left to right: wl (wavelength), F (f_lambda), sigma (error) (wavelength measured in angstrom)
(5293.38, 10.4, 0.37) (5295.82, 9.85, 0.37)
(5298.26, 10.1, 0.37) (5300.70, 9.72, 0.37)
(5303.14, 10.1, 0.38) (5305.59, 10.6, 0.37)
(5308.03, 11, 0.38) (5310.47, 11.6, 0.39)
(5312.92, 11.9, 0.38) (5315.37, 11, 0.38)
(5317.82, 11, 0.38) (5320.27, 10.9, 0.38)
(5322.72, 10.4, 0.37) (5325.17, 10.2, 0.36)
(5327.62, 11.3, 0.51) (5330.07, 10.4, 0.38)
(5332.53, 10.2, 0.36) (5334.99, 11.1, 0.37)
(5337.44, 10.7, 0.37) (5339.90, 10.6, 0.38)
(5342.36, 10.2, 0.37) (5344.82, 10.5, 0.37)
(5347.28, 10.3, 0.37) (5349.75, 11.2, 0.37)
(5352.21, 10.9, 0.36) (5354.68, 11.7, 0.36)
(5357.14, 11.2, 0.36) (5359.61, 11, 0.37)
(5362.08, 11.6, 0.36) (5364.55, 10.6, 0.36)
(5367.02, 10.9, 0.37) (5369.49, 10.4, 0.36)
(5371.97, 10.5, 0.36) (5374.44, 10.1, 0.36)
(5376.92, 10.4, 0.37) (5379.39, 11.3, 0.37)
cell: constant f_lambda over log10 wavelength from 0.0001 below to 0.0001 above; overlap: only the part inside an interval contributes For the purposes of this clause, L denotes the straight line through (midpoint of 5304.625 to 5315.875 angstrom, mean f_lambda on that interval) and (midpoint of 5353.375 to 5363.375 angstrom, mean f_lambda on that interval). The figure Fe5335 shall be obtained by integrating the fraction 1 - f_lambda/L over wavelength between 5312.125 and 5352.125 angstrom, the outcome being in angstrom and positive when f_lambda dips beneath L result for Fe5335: 2.0 angstrom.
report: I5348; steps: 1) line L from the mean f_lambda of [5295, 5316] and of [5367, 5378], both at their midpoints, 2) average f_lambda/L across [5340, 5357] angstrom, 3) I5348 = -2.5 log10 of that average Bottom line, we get -0.03 mag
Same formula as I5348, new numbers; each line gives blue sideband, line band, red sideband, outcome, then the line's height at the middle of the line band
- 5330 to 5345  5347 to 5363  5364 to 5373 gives -0.06 mag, 10.6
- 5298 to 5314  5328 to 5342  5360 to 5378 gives 0.01 mag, 10.7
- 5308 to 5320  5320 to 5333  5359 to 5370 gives 0.06 mag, 11.2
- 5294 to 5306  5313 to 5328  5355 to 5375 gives -0.06 mag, 10.3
